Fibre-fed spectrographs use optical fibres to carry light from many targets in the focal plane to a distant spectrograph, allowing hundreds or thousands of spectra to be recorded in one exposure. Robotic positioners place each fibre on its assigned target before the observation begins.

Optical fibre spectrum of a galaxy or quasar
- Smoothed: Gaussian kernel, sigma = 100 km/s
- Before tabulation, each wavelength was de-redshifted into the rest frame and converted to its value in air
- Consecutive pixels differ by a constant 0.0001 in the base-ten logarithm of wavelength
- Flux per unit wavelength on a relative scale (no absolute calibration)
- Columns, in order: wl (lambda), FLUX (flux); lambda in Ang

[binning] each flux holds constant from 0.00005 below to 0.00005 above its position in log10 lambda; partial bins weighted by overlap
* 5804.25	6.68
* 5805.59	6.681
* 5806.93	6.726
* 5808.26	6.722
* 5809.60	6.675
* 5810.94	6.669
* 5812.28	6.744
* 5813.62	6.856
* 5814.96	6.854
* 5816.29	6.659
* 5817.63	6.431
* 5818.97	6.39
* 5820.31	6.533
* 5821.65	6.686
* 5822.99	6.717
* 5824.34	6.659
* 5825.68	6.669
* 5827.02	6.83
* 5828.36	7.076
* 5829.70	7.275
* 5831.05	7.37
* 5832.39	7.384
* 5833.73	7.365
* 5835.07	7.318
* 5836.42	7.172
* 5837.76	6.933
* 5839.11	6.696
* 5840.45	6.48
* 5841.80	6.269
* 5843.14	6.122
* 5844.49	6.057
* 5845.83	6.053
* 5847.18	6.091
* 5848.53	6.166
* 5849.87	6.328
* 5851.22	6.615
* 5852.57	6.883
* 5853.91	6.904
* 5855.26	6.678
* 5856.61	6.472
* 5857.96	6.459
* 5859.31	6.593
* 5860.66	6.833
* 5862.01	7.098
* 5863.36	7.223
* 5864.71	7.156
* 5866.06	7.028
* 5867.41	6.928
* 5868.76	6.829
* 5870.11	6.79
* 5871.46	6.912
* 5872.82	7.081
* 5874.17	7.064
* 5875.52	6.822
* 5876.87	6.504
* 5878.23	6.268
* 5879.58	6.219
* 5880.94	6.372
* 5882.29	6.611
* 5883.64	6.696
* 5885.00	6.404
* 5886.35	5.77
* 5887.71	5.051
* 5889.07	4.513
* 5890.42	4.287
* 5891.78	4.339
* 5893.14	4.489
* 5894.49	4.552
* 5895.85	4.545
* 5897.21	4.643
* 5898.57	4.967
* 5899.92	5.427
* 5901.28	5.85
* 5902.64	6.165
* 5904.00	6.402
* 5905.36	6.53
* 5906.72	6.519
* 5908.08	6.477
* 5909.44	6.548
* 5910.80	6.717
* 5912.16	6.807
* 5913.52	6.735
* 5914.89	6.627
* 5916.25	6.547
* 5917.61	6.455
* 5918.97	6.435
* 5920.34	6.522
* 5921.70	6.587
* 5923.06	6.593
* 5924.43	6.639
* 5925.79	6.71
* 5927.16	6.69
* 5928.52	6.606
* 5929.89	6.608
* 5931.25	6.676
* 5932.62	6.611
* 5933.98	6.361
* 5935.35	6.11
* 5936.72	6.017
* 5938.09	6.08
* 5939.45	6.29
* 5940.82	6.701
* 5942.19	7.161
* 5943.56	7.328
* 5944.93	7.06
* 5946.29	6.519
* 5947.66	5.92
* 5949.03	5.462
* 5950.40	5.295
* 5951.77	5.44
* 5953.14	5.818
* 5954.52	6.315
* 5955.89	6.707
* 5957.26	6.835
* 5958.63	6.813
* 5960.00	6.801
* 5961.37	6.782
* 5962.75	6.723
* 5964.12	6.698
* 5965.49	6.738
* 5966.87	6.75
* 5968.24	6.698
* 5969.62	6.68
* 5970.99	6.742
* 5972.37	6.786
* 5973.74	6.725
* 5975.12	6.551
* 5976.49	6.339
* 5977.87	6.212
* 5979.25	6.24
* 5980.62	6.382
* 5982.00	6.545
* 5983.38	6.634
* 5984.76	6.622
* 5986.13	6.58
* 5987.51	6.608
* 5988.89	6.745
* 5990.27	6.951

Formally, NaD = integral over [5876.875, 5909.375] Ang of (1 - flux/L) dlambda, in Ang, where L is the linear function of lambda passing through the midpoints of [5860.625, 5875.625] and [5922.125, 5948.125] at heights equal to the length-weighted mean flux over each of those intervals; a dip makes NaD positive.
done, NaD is 5.6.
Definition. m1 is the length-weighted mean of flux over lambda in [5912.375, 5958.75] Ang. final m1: 6.45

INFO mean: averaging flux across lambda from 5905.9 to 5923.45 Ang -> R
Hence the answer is 6.58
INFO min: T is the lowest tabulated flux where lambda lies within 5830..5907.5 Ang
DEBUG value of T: 4.287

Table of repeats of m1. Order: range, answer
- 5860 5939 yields 6.26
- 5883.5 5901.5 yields 5.04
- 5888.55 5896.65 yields 4.46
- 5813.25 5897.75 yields 6.43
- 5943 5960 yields 6.31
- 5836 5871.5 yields 6.65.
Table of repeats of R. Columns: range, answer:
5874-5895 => 5.73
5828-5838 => 7.26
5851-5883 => 6.77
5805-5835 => 6.83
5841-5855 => 6.36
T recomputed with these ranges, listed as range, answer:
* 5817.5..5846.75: 6.053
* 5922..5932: 6.593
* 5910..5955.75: 5.295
